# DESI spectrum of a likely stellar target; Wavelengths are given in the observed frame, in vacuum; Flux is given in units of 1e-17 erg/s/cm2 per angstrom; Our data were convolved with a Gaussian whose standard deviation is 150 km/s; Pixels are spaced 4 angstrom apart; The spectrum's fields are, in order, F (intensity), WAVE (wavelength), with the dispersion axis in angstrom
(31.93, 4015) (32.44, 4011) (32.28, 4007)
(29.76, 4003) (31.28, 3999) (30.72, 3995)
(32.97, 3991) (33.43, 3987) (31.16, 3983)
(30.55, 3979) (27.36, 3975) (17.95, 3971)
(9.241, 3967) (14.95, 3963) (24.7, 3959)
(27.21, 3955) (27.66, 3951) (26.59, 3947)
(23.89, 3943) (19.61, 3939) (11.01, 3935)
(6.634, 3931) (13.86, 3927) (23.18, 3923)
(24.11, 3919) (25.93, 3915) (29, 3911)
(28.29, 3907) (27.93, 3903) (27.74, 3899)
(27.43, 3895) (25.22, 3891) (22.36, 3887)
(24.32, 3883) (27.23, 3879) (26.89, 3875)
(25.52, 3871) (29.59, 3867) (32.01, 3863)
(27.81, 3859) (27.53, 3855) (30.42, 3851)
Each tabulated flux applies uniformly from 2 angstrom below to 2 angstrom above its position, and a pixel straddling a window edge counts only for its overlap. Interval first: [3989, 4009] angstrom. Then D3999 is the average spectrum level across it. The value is 31.4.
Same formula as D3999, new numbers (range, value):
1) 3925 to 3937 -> 10.5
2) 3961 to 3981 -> 20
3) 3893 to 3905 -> 27.7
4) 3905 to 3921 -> 26.8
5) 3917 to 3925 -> 23.6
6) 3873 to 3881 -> 27.1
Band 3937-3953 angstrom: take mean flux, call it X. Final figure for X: 24.4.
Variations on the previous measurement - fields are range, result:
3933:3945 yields 18.2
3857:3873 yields 28.7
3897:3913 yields 28.2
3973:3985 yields 29.7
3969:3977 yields 22.7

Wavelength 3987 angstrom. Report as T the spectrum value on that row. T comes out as 33.43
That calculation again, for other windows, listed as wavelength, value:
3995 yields 30.72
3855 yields 27.53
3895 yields 27.43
